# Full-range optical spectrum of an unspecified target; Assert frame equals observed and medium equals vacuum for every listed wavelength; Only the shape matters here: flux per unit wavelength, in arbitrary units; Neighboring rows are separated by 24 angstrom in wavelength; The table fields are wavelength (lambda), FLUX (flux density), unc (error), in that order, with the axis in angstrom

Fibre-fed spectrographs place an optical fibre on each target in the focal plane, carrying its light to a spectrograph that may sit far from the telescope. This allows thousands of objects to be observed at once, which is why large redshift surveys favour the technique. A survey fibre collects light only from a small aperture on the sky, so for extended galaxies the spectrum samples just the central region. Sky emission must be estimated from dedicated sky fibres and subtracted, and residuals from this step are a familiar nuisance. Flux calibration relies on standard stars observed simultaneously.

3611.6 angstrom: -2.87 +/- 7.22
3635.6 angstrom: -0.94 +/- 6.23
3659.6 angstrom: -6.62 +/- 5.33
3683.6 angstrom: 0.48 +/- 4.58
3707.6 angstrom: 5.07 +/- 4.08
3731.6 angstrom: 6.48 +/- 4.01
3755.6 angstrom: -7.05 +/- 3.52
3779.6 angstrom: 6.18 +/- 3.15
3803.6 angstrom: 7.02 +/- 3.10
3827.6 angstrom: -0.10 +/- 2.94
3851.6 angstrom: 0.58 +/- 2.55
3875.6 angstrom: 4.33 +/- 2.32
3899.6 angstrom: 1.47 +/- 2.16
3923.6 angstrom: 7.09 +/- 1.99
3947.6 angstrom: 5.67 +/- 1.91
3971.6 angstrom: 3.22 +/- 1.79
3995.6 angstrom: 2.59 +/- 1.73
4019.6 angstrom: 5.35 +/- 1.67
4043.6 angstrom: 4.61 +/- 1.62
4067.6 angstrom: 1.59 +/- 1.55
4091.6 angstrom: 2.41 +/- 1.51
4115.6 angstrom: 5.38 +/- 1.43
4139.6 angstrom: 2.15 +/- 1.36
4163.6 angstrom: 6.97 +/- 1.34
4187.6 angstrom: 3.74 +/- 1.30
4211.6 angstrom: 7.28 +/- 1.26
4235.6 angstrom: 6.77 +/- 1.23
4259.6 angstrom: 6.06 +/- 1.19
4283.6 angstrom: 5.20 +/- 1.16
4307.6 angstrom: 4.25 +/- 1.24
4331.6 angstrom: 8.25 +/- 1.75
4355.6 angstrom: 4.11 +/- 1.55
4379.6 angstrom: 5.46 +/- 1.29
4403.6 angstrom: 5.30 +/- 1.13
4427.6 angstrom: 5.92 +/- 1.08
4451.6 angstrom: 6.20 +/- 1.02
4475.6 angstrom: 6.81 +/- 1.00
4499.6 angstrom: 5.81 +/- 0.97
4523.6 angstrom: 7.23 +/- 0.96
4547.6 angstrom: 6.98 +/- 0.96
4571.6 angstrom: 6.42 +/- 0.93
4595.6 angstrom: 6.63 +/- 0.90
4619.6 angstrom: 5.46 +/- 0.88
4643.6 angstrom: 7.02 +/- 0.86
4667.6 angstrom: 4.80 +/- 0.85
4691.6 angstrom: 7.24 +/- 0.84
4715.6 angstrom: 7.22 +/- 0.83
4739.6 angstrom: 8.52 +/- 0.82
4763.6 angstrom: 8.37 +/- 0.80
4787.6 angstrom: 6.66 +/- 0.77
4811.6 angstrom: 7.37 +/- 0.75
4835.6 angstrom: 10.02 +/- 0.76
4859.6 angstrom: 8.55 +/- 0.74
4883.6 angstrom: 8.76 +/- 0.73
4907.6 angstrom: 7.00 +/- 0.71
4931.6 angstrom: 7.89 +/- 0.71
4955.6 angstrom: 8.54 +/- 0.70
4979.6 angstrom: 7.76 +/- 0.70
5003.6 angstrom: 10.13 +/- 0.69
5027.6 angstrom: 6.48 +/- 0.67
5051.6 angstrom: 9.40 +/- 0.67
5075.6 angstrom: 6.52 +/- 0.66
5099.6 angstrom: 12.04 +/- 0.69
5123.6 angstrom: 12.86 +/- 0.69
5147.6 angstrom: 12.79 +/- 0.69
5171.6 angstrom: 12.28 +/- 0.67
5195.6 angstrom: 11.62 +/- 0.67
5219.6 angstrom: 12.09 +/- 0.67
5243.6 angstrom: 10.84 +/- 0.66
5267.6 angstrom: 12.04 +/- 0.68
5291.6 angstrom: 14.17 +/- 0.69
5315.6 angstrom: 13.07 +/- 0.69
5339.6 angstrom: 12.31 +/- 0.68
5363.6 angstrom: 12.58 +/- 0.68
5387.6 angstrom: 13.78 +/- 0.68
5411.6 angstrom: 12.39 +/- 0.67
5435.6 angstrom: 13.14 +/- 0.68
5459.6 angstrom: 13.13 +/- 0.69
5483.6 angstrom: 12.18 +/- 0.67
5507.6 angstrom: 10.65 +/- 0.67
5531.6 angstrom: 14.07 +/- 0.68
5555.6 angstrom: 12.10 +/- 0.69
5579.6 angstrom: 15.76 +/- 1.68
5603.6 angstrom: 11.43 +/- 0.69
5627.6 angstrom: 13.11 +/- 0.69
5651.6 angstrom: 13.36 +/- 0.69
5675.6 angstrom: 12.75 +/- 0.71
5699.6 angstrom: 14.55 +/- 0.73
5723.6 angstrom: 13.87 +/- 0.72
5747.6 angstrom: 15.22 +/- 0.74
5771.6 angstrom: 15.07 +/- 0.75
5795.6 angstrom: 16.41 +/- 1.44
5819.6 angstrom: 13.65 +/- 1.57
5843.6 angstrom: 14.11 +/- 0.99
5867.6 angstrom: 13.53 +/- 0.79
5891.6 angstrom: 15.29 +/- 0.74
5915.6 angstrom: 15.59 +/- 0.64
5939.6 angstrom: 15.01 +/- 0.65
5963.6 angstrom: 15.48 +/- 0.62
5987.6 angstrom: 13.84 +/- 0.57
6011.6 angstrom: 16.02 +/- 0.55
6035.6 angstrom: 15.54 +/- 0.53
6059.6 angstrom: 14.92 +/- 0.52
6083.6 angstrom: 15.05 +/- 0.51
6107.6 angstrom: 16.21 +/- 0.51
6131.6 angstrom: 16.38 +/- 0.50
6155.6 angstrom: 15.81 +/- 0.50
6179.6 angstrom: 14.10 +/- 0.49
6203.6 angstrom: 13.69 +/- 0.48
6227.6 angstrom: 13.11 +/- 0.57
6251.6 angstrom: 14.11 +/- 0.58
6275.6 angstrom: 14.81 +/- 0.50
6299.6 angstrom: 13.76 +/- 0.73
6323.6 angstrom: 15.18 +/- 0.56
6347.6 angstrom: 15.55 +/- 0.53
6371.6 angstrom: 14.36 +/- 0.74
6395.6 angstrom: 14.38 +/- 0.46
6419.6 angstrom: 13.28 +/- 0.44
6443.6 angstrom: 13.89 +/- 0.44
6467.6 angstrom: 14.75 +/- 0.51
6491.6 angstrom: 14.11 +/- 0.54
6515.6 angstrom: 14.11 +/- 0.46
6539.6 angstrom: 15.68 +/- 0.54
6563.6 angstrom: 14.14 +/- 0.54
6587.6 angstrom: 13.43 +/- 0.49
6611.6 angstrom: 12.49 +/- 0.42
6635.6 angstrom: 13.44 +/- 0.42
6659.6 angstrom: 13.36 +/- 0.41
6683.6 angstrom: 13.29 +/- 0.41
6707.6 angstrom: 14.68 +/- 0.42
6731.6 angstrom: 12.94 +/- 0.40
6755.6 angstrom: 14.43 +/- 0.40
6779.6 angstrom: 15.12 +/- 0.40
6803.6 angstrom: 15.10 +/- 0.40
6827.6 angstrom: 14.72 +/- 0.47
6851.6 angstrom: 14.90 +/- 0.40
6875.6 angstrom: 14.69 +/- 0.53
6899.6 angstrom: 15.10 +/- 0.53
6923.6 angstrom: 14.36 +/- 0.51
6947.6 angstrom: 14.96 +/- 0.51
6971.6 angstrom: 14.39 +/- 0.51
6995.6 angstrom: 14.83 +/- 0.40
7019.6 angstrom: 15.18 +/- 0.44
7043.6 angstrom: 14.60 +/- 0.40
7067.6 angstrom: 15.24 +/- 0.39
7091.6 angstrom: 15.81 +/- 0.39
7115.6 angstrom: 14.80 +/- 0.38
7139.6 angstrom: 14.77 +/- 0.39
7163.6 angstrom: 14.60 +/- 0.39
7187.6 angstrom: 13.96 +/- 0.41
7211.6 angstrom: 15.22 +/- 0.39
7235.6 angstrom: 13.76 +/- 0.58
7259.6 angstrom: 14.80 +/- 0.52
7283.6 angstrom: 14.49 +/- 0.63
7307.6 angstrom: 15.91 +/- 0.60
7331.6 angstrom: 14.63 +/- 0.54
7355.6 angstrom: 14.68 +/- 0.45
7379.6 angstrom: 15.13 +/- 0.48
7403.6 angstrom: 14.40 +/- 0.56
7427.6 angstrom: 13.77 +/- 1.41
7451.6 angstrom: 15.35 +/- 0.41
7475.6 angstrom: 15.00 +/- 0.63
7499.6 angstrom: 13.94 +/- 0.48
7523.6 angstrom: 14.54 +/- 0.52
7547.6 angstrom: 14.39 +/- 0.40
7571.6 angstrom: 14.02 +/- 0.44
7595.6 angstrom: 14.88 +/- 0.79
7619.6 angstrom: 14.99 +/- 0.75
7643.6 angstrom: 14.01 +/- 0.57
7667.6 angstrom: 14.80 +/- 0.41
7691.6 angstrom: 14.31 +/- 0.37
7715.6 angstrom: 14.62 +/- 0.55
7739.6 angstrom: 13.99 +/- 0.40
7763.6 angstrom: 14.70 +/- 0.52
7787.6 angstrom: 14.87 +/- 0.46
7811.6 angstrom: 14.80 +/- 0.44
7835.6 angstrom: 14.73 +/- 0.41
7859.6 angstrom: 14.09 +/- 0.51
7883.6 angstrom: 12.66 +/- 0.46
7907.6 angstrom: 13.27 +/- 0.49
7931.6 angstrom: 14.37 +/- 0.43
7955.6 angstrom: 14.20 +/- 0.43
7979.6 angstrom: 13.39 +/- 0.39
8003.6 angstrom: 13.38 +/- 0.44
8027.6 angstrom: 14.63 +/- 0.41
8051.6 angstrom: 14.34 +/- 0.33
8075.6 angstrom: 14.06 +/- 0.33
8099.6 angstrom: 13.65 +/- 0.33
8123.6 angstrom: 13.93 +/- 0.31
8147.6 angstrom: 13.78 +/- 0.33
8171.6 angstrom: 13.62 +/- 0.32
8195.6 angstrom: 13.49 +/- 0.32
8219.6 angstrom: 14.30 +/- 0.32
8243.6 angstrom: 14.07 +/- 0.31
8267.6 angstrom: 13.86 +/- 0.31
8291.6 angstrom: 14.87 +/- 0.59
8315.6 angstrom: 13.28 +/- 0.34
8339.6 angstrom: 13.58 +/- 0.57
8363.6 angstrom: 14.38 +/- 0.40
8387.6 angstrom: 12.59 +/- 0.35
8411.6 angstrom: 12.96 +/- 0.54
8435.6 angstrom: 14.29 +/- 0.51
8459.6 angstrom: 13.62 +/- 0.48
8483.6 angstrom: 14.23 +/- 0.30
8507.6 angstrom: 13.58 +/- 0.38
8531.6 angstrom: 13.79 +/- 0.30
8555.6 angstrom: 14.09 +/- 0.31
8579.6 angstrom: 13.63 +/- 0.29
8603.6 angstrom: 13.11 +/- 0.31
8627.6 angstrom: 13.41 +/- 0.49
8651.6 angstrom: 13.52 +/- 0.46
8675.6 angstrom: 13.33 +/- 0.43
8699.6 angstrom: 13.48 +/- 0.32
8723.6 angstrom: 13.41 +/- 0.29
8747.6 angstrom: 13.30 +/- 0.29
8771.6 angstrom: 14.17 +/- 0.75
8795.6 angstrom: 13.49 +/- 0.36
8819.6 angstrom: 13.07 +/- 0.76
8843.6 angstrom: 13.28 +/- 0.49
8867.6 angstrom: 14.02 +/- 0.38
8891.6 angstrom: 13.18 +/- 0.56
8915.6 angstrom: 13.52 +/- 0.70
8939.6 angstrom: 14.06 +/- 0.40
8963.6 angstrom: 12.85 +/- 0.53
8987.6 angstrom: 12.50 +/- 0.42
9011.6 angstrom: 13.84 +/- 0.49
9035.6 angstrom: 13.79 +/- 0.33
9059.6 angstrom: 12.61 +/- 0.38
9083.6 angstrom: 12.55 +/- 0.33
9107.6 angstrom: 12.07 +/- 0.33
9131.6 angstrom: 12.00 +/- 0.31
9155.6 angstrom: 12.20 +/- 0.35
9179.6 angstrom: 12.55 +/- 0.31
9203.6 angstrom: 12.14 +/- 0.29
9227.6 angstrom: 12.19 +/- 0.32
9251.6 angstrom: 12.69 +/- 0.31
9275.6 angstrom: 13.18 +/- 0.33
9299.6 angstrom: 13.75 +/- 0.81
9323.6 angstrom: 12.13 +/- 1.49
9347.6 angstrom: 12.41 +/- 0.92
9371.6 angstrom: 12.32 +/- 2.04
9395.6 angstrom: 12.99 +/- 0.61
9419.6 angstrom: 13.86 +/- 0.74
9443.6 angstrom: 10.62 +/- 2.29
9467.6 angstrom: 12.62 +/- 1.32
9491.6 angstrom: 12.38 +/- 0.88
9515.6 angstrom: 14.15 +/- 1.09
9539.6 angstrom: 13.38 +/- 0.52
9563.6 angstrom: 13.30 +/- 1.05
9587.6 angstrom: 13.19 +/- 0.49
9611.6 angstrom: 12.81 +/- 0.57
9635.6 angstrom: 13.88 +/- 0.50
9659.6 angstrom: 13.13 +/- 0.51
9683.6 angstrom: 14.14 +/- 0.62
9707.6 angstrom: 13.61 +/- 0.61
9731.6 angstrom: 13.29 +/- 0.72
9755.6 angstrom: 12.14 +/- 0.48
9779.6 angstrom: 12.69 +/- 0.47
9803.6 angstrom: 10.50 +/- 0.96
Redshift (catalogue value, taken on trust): 0.279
